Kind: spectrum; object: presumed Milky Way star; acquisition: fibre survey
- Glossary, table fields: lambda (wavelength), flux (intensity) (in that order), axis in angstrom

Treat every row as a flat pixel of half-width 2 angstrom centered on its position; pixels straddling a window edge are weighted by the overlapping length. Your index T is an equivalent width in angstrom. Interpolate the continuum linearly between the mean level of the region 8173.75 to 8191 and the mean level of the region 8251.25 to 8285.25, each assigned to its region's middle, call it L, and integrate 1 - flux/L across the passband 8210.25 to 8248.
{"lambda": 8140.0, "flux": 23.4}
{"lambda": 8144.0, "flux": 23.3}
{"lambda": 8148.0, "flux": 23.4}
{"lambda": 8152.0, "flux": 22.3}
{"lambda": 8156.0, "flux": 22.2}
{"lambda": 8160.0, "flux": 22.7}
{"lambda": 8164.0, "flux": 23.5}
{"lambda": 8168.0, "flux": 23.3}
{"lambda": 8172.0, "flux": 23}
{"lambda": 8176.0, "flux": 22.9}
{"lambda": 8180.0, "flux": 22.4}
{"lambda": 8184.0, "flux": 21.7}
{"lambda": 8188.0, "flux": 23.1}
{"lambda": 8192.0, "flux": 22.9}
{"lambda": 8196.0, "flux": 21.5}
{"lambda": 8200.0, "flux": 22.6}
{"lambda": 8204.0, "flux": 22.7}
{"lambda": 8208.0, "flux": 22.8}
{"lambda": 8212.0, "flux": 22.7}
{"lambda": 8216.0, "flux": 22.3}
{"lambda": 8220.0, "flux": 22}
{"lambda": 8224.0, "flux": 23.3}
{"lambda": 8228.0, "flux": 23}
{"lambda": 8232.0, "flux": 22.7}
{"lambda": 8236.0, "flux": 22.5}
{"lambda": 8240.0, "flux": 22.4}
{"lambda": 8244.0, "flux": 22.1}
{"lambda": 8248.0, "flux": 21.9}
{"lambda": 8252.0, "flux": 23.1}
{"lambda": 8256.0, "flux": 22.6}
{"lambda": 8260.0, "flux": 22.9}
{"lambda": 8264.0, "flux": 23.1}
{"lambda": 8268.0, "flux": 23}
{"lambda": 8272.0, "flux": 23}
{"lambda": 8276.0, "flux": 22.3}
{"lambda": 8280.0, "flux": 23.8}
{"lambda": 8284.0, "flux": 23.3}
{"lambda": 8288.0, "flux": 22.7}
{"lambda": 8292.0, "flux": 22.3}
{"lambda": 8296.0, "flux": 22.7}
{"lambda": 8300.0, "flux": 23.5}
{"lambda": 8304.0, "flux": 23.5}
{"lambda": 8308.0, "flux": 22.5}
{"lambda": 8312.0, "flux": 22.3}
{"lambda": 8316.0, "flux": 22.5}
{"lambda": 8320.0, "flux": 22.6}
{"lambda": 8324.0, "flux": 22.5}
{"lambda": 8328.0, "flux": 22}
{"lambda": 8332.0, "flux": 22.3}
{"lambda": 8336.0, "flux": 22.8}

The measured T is 0.5 angstrom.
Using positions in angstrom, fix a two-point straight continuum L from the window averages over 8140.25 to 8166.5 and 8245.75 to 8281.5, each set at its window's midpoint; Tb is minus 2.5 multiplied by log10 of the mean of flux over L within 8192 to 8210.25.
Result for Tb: 0.02 mag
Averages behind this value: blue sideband 22.9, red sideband 22.8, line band 22.5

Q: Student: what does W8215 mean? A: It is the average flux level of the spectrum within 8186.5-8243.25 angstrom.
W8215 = 22.6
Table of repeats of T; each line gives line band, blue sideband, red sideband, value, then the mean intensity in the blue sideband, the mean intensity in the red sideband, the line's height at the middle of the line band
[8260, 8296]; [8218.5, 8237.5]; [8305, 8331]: -0.6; 22.7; 22.4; 22.6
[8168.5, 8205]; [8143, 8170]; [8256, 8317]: 0.6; 22.9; 22.9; 22.9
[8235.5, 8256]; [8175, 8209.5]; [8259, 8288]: 0.4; 22.5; 23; 22.9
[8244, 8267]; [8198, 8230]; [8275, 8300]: 0.1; 22.7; 22.9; 22.8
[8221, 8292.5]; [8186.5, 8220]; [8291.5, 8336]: -0.6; 22.5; 22.6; 22.6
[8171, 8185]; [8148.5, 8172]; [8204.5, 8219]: 0.1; 22.9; 22.6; 22.8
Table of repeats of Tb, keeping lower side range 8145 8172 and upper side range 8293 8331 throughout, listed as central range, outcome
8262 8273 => -0.01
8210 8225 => 0.01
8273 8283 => -0.02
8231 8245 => 0.02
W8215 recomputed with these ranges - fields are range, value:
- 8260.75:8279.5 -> 22.9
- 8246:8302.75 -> 22.9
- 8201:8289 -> 22.7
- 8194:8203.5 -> 22.2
